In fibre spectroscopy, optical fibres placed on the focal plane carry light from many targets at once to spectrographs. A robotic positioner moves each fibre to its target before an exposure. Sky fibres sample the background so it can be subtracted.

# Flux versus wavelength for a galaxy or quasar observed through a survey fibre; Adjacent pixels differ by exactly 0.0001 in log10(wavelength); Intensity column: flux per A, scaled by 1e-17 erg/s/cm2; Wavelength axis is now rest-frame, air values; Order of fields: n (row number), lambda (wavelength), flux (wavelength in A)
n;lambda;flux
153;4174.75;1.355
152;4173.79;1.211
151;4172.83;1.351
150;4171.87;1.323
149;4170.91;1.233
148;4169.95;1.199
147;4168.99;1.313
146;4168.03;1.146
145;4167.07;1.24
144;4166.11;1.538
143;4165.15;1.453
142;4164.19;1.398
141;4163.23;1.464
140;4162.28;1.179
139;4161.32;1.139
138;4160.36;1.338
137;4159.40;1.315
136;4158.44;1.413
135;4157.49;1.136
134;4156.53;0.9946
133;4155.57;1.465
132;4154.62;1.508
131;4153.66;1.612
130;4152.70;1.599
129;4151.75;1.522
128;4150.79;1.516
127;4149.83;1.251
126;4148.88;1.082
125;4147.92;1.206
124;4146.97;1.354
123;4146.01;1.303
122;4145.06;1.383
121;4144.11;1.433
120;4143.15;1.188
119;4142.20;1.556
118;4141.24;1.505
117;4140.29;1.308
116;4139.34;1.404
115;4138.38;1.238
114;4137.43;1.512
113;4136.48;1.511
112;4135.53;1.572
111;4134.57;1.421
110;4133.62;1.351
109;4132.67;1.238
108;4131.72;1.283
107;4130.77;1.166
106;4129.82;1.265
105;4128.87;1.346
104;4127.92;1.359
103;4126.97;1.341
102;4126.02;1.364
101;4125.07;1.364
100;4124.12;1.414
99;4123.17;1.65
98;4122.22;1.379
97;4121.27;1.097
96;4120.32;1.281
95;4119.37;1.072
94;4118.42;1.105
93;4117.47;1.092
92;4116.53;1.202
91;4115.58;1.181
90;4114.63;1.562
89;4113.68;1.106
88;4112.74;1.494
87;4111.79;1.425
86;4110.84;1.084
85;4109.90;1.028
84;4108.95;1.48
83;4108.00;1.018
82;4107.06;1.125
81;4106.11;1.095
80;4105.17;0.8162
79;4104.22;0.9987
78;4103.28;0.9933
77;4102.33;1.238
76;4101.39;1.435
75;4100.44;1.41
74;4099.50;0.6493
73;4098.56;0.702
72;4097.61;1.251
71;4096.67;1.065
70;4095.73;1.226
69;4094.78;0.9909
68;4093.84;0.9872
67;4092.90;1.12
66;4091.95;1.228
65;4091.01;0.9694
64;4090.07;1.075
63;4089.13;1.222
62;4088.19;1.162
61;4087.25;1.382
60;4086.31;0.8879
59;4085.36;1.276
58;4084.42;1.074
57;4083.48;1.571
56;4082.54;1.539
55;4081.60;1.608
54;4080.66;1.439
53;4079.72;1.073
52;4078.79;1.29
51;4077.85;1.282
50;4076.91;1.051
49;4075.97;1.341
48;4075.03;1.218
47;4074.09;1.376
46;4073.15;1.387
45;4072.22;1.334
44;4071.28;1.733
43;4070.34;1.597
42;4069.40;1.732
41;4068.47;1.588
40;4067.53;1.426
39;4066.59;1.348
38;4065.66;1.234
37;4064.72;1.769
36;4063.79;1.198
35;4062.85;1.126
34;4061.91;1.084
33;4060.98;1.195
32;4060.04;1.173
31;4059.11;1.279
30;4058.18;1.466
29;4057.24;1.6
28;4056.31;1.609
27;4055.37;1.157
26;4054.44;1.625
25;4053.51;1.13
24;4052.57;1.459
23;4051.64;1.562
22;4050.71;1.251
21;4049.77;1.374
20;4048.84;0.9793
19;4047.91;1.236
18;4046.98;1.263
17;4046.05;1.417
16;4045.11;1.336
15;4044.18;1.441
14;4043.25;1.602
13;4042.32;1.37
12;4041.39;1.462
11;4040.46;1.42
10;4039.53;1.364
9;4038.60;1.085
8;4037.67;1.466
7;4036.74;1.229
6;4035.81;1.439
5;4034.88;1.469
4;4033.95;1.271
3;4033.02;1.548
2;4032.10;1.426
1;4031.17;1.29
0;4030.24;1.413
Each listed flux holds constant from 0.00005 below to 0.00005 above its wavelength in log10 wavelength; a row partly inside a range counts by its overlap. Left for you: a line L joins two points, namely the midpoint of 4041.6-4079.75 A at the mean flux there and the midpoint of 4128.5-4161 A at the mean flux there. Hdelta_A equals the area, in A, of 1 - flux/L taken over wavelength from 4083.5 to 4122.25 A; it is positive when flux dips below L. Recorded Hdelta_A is 6.1 A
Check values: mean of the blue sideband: 1.36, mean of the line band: 1.15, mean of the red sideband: 1.36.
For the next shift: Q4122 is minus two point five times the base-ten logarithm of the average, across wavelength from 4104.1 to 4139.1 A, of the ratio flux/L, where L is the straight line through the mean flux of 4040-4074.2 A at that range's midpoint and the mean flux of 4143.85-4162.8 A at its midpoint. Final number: 0.065 mag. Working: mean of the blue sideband 1.39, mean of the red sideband 1.34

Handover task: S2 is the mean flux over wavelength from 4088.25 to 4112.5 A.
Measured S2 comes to 1.11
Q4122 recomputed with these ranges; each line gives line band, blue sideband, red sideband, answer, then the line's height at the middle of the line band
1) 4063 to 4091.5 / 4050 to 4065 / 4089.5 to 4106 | -0.10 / 1.21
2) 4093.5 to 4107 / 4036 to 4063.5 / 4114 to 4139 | 0.24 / 1.33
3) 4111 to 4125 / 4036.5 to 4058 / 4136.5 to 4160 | 0.07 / 1.37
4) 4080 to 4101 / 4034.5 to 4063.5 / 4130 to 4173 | 0.15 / 1.34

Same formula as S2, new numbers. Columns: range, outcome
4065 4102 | 1.27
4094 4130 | 1.2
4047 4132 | 1.27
